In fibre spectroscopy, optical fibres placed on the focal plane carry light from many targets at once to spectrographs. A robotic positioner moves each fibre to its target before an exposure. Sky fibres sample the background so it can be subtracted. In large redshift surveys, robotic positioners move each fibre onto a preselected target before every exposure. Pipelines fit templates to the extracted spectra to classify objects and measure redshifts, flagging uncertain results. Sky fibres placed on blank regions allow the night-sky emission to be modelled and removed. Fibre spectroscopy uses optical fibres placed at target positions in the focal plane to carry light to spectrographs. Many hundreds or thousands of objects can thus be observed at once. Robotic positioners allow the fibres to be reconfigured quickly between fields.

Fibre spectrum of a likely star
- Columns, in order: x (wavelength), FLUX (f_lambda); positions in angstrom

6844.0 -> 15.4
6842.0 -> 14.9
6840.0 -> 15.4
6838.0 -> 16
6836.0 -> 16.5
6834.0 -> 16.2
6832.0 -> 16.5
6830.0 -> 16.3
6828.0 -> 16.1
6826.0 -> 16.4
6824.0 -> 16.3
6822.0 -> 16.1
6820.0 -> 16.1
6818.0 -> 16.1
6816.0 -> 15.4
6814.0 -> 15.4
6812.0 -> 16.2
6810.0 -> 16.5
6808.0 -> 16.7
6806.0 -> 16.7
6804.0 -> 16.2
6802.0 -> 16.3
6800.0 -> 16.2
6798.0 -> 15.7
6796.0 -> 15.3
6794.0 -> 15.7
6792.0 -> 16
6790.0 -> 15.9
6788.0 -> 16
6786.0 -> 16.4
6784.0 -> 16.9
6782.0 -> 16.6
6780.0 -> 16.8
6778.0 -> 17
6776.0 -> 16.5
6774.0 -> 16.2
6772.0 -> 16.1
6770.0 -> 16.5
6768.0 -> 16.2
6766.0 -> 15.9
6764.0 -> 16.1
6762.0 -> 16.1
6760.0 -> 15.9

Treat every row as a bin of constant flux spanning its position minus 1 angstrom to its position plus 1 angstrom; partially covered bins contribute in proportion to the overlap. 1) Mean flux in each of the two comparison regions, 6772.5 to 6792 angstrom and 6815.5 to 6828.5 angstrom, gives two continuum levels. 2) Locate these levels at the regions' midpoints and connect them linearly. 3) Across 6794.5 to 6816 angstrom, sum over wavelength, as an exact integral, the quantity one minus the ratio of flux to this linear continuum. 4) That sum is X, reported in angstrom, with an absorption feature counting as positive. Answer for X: 0.2 angstrom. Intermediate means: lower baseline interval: 16.4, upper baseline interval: 16.1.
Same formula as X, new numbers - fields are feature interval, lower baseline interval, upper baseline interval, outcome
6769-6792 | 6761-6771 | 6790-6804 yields -0.6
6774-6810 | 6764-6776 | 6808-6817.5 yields -0.5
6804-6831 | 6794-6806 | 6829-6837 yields 0.0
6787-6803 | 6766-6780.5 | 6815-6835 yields 0.4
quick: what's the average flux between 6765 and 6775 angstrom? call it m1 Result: 16.2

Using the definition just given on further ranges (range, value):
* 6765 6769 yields 16.1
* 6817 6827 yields 16.2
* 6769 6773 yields 16.3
